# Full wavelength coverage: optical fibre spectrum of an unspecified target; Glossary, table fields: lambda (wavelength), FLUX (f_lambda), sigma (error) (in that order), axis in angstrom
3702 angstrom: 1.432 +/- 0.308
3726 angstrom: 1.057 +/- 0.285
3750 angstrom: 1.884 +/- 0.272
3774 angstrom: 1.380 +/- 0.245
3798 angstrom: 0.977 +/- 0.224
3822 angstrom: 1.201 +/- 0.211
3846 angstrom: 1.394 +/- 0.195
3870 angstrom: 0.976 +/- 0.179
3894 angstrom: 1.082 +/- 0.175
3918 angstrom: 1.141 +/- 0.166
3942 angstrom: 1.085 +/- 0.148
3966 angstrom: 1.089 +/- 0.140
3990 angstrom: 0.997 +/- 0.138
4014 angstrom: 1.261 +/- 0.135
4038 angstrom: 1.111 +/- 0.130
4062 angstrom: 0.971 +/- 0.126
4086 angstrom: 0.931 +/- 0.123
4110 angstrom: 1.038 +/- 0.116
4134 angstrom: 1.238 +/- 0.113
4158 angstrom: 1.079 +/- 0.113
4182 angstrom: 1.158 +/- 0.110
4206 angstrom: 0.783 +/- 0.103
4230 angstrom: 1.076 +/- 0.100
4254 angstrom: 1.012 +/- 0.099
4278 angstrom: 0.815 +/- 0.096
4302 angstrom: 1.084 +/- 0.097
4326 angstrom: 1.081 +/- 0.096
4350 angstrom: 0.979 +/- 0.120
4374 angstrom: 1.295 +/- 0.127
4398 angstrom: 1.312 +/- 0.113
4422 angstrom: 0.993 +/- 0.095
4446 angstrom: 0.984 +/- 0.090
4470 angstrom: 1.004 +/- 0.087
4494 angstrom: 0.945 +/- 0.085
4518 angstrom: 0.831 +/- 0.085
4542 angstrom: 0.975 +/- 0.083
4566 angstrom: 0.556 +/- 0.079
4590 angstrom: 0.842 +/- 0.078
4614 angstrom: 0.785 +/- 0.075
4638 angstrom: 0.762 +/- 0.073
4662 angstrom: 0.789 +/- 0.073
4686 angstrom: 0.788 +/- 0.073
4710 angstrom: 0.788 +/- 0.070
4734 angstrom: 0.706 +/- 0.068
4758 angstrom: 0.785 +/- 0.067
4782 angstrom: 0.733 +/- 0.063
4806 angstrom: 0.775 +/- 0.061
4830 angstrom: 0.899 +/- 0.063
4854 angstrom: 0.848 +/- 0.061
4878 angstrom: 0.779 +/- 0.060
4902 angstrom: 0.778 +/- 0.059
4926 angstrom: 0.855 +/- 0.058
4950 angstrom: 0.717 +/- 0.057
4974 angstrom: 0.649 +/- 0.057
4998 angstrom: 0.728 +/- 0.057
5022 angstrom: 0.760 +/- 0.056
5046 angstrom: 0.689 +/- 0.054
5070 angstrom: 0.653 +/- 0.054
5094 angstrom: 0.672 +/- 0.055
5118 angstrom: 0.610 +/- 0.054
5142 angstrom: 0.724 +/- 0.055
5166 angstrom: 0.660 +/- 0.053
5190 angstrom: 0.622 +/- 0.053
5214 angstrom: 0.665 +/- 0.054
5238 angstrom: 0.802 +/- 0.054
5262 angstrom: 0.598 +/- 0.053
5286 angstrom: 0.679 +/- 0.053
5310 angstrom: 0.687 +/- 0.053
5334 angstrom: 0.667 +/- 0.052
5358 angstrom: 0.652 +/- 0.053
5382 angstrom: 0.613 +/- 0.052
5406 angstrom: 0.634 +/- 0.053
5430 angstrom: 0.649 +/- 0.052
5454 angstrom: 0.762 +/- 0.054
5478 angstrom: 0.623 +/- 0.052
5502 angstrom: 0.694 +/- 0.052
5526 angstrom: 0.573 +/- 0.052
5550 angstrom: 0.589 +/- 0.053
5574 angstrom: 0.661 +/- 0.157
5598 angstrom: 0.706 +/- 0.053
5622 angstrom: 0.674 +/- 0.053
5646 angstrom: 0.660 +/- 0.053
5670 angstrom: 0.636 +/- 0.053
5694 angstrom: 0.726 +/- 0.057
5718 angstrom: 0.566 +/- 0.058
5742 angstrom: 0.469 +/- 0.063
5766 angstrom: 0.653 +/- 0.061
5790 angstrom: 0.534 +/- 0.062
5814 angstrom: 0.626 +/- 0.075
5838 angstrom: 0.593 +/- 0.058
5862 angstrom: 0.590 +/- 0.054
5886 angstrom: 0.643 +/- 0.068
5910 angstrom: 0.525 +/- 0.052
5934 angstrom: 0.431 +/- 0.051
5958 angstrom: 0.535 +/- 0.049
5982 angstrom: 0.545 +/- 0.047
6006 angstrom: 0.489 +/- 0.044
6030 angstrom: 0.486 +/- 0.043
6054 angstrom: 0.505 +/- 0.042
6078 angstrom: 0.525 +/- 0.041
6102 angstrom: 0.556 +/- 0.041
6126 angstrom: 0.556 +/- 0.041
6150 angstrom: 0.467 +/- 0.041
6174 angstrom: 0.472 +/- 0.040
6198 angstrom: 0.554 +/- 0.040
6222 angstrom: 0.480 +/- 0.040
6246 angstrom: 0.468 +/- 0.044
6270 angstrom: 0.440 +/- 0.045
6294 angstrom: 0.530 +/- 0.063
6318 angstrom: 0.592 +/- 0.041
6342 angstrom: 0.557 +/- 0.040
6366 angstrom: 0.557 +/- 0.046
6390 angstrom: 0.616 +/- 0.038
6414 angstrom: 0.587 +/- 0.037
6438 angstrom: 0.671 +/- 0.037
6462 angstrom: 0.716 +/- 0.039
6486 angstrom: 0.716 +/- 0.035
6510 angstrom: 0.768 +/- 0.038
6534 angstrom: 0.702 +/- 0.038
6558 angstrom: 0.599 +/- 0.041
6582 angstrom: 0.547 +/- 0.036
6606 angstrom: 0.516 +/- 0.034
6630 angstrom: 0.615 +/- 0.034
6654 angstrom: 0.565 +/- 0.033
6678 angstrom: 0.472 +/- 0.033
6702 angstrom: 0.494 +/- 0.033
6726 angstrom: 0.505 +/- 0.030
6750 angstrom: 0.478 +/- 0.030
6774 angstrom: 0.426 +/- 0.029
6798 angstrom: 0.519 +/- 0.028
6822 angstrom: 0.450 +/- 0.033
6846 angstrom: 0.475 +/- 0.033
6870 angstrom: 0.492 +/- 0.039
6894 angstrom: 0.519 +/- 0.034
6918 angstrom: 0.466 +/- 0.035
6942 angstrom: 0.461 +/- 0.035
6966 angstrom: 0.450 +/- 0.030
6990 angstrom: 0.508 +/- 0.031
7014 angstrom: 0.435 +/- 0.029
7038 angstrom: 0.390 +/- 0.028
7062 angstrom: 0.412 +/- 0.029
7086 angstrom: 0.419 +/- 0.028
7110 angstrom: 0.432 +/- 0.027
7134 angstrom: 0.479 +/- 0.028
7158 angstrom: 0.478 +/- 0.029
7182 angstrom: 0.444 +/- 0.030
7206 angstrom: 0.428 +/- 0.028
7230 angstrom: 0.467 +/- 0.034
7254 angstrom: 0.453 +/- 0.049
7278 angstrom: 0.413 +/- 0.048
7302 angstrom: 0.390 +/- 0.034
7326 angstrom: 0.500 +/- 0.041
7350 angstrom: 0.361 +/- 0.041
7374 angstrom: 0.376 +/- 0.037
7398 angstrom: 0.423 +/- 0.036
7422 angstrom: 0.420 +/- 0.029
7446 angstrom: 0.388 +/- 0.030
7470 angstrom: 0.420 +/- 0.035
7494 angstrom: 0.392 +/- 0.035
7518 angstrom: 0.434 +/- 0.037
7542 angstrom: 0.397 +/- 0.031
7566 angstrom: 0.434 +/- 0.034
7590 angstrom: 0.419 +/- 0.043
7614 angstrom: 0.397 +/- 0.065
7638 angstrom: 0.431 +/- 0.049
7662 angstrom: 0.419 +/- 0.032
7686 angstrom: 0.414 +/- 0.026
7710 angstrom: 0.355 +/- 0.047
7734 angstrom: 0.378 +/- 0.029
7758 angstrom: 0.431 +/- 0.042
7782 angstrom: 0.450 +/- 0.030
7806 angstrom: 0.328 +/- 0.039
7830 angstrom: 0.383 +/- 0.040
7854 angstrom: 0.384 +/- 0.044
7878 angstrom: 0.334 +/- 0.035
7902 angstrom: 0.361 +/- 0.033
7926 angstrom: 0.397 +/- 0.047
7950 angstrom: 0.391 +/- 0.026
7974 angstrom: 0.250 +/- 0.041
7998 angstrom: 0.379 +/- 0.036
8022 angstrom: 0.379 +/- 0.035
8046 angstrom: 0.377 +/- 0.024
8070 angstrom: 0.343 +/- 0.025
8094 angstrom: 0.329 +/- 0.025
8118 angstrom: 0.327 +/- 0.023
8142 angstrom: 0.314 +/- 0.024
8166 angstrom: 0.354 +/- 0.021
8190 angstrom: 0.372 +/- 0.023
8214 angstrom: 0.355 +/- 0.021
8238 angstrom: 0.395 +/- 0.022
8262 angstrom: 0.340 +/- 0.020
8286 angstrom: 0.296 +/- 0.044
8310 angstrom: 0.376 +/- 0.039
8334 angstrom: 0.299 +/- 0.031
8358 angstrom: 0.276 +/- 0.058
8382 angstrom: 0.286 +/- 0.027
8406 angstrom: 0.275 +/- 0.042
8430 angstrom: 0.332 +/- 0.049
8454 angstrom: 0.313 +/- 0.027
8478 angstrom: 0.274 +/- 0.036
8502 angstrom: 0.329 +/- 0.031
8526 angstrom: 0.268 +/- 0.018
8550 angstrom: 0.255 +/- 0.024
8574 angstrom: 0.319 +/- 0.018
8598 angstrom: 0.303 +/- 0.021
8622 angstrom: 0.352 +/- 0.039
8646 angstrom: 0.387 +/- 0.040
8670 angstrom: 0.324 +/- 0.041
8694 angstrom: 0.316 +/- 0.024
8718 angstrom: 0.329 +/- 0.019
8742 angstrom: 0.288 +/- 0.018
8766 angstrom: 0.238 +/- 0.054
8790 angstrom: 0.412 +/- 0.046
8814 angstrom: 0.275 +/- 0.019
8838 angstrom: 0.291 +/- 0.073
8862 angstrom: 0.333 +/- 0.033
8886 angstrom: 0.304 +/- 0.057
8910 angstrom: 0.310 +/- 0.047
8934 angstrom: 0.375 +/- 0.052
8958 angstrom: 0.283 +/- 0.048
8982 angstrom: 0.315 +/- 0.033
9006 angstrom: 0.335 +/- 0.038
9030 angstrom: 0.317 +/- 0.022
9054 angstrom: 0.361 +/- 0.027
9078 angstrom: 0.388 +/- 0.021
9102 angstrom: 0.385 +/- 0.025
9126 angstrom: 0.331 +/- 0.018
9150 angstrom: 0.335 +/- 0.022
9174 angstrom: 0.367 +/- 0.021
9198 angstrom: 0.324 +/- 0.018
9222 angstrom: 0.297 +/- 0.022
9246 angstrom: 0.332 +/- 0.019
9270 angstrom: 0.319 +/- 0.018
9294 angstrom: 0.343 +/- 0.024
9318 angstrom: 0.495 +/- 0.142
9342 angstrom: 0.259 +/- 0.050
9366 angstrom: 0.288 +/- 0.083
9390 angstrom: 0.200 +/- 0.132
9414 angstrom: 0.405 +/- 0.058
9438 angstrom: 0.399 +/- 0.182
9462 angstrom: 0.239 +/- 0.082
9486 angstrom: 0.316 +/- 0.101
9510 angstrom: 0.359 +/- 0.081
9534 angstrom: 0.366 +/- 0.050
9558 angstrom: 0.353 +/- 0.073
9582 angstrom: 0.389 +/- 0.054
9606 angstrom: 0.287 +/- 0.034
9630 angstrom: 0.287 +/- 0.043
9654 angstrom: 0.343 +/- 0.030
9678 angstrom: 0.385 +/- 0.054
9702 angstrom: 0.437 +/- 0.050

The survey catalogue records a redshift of 1.320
